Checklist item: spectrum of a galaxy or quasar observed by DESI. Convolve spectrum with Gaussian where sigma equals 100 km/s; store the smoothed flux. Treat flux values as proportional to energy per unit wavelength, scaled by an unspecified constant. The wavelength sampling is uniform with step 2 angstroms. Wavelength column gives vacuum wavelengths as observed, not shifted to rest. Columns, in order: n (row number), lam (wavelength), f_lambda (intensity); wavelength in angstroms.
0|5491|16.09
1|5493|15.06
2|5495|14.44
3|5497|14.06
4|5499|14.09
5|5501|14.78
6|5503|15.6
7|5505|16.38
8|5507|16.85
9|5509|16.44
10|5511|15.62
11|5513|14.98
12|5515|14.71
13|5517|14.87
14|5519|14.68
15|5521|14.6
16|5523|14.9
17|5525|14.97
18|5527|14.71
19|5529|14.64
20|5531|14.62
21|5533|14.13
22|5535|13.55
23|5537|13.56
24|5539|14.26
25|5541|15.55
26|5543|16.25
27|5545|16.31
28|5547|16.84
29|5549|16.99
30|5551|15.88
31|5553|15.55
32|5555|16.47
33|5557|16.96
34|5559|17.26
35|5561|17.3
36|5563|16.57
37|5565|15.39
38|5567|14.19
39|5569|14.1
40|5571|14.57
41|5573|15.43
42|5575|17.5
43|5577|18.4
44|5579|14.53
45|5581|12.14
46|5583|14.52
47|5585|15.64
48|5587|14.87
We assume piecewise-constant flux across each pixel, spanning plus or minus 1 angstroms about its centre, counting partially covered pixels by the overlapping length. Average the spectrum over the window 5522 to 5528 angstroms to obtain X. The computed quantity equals 14.9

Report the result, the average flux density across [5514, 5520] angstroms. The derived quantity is 14.8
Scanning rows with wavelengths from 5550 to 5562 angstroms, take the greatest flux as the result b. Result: 17.3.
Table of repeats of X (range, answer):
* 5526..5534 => 14.5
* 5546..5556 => 16.3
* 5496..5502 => 14.3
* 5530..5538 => 14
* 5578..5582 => 13.3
